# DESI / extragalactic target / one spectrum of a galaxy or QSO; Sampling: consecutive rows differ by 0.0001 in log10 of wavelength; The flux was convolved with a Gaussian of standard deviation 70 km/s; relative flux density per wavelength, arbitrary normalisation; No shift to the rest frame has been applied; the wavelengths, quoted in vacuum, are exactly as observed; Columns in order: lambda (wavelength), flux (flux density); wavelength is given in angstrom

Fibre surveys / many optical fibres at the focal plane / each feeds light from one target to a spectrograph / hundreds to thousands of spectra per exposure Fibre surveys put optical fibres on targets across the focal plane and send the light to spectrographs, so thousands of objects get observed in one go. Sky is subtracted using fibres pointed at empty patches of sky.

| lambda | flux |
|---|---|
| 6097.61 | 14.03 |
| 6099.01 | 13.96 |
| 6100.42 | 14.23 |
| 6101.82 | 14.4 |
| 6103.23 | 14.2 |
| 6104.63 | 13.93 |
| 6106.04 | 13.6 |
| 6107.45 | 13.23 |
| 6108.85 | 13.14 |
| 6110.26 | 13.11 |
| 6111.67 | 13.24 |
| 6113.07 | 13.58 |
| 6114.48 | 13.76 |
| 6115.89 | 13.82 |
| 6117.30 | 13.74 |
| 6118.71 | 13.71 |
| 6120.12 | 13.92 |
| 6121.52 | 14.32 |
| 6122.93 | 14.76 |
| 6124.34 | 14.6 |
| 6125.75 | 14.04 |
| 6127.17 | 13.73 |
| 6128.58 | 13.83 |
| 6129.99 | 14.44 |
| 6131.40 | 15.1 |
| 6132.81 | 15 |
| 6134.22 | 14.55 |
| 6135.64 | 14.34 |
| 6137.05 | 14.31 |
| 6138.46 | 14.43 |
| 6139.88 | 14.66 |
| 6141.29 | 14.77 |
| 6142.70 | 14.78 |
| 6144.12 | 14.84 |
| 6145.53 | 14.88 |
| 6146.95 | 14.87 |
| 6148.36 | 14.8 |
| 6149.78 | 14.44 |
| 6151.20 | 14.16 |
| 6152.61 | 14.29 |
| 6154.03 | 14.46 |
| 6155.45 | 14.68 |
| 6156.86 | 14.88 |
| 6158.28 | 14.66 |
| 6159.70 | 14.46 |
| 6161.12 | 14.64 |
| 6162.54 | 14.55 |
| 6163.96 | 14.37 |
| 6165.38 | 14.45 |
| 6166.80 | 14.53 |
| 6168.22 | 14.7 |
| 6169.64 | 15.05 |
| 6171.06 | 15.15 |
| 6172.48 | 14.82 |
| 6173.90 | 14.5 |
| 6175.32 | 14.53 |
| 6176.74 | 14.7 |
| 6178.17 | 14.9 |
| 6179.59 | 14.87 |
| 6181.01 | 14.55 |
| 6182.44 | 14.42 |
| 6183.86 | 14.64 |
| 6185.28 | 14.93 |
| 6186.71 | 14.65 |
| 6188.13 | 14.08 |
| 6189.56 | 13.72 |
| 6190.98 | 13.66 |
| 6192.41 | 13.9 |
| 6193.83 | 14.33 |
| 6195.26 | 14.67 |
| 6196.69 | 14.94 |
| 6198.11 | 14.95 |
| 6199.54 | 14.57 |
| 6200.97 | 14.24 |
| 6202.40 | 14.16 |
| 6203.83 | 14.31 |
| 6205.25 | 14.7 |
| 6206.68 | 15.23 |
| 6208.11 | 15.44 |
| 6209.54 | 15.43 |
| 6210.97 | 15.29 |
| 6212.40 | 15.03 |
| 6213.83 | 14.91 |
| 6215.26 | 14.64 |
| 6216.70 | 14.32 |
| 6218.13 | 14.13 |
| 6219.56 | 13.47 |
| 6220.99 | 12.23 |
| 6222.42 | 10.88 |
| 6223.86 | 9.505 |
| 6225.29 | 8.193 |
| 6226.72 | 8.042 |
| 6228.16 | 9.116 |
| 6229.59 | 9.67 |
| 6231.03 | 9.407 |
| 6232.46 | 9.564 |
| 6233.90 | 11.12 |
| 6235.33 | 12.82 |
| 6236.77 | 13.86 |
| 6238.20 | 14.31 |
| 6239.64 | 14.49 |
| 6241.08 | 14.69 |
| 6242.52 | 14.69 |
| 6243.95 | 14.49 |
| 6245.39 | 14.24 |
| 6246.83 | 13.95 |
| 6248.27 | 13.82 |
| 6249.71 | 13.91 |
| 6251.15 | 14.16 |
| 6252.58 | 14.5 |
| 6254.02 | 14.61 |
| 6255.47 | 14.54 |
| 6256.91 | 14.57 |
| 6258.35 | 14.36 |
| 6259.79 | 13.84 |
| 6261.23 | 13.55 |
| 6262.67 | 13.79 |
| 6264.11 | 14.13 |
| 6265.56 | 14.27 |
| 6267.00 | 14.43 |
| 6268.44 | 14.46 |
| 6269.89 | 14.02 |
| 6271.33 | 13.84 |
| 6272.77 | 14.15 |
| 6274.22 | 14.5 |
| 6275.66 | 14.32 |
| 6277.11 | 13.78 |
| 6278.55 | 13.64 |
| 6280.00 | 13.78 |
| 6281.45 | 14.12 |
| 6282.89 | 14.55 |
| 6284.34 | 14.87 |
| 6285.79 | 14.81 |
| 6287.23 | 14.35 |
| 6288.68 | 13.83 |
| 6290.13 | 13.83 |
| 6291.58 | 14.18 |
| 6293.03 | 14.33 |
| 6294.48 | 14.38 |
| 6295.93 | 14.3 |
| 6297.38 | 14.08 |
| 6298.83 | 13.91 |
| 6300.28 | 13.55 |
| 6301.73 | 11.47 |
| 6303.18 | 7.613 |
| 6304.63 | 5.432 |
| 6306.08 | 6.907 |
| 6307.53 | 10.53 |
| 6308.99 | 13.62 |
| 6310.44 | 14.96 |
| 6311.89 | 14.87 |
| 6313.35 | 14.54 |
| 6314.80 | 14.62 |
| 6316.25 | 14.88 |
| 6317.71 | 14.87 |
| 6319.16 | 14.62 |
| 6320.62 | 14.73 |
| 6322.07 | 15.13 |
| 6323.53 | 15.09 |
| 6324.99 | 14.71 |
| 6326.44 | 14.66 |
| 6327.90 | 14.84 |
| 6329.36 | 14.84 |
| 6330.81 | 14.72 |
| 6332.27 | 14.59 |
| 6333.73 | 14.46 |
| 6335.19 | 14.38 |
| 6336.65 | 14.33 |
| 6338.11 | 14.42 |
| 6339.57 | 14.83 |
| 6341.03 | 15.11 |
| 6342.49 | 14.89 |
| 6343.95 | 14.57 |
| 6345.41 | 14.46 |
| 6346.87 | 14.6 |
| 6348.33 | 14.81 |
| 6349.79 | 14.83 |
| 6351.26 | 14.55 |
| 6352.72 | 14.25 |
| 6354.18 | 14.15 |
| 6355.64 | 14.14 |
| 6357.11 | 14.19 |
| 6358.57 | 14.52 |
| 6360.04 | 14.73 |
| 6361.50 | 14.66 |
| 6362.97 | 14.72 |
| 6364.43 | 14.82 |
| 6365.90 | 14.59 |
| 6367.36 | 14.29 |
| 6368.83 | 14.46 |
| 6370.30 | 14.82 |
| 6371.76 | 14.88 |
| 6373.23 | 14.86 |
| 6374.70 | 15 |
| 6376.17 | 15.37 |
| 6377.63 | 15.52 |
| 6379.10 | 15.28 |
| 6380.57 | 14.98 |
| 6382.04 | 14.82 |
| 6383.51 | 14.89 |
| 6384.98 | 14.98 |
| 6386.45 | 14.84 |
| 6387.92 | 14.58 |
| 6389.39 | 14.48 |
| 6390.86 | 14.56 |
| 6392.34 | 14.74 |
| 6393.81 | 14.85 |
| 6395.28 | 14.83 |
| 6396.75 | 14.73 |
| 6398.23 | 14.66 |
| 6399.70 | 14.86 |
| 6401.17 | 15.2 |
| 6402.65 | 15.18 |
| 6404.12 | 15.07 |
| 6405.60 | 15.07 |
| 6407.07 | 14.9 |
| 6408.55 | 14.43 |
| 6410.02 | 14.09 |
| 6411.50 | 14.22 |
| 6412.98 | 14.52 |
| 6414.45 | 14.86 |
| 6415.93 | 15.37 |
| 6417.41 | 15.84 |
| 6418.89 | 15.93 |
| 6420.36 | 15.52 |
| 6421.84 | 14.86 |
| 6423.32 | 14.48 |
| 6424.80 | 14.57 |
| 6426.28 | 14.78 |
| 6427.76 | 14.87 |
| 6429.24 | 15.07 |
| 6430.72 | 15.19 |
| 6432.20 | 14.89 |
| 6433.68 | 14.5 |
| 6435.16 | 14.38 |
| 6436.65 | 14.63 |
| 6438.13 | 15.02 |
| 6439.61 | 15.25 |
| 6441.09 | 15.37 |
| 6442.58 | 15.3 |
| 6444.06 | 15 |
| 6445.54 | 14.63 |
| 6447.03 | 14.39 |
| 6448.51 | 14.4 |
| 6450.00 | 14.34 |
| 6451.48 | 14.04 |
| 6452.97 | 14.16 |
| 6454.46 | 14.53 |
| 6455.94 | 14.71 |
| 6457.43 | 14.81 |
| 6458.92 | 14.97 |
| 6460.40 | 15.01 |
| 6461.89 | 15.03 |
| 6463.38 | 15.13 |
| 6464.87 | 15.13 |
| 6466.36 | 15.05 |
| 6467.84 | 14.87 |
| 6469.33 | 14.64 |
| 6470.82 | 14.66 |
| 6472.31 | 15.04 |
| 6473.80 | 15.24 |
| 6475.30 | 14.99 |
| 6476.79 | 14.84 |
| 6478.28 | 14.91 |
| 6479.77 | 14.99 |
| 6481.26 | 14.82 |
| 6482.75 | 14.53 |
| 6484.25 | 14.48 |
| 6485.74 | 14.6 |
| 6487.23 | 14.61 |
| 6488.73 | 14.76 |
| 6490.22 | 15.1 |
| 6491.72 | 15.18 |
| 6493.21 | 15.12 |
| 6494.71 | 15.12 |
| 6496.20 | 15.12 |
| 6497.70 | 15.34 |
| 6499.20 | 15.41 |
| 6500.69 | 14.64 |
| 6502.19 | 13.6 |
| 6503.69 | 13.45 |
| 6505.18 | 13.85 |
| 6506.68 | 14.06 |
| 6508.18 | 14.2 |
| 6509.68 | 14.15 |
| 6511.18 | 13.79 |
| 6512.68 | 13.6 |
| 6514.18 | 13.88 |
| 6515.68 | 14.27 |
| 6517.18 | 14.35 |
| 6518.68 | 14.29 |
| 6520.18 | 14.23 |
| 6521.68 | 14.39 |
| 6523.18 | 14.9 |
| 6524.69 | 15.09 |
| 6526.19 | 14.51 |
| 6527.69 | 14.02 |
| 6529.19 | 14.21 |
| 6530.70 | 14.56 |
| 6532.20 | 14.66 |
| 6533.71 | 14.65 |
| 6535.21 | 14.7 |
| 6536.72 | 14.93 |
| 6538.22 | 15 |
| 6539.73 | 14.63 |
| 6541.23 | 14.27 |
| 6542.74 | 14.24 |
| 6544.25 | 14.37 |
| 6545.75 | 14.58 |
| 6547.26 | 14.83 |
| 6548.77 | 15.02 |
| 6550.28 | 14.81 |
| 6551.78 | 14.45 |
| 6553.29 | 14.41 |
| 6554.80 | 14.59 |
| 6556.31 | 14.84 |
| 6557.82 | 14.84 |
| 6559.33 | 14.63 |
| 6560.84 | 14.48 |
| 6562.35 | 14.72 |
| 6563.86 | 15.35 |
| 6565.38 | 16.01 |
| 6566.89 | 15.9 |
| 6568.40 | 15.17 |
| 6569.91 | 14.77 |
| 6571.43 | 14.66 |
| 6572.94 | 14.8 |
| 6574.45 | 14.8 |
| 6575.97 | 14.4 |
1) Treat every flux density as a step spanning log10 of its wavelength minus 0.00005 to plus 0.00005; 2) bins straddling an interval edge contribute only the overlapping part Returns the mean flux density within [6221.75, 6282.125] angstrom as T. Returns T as 13.1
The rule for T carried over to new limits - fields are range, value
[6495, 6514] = 14.3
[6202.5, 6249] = 13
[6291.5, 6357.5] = 13.9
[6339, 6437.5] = 14.8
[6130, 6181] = 14.7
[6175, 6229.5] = 13.7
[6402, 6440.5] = 14.9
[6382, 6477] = 14.8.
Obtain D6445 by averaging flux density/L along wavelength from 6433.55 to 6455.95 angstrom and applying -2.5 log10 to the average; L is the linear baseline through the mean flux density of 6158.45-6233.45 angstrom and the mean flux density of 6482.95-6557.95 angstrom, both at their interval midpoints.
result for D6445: -0.02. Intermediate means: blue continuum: 13.7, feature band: 14.7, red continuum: 14.5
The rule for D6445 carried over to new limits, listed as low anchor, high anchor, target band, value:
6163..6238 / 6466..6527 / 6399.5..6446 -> -0.04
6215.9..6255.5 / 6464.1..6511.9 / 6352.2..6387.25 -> -0.08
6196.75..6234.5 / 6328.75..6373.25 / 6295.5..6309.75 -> 0.25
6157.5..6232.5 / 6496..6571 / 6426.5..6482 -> -0.03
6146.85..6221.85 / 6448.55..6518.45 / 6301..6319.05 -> 0.20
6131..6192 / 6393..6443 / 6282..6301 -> 0.04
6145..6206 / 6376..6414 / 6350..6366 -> 0.02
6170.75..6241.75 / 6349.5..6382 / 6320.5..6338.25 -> -0.02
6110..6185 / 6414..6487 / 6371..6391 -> -0.01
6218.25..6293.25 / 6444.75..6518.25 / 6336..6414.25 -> -0.05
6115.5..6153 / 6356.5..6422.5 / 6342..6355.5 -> 0.02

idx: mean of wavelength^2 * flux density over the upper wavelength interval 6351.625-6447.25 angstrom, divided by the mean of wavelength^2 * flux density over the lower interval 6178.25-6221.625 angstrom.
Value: 1.09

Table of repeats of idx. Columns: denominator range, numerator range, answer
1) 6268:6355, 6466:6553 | 1.11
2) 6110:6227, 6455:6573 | 1.15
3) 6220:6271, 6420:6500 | 1.23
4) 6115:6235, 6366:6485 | 1.15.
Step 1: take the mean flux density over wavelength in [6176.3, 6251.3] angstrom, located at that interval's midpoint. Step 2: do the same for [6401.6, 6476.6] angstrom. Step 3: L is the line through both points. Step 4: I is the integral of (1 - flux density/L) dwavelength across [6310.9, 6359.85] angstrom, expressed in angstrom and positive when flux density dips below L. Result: -1.34 angstrom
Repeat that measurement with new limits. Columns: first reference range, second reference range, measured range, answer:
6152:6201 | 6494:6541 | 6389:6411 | -0.4 angstrom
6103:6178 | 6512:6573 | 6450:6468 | -0.2 angstrom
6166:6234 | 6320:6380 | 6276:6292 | 0.1 angstrom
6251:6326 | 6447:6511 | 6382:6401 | -0.7 angstrom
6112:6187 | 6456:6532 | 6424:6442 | -0.3 angstrom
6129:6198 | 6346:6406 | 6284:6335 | 3.7 angstrom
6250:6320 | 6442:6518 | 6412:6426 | -0.7 angstrom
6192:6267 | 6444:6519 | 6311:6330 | -1.2 angstrom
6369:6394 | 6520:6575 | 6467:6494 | -0.1 angstrom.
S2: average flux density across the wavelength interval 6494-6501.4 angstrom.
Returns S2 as 15.1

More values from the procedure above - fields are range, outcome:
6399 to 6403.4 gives 15.1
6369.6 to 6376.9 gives 15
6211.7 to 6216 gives 14.8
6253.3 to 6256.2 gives 14.5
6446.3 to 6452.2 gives 14.3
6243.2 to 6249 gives 14.1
